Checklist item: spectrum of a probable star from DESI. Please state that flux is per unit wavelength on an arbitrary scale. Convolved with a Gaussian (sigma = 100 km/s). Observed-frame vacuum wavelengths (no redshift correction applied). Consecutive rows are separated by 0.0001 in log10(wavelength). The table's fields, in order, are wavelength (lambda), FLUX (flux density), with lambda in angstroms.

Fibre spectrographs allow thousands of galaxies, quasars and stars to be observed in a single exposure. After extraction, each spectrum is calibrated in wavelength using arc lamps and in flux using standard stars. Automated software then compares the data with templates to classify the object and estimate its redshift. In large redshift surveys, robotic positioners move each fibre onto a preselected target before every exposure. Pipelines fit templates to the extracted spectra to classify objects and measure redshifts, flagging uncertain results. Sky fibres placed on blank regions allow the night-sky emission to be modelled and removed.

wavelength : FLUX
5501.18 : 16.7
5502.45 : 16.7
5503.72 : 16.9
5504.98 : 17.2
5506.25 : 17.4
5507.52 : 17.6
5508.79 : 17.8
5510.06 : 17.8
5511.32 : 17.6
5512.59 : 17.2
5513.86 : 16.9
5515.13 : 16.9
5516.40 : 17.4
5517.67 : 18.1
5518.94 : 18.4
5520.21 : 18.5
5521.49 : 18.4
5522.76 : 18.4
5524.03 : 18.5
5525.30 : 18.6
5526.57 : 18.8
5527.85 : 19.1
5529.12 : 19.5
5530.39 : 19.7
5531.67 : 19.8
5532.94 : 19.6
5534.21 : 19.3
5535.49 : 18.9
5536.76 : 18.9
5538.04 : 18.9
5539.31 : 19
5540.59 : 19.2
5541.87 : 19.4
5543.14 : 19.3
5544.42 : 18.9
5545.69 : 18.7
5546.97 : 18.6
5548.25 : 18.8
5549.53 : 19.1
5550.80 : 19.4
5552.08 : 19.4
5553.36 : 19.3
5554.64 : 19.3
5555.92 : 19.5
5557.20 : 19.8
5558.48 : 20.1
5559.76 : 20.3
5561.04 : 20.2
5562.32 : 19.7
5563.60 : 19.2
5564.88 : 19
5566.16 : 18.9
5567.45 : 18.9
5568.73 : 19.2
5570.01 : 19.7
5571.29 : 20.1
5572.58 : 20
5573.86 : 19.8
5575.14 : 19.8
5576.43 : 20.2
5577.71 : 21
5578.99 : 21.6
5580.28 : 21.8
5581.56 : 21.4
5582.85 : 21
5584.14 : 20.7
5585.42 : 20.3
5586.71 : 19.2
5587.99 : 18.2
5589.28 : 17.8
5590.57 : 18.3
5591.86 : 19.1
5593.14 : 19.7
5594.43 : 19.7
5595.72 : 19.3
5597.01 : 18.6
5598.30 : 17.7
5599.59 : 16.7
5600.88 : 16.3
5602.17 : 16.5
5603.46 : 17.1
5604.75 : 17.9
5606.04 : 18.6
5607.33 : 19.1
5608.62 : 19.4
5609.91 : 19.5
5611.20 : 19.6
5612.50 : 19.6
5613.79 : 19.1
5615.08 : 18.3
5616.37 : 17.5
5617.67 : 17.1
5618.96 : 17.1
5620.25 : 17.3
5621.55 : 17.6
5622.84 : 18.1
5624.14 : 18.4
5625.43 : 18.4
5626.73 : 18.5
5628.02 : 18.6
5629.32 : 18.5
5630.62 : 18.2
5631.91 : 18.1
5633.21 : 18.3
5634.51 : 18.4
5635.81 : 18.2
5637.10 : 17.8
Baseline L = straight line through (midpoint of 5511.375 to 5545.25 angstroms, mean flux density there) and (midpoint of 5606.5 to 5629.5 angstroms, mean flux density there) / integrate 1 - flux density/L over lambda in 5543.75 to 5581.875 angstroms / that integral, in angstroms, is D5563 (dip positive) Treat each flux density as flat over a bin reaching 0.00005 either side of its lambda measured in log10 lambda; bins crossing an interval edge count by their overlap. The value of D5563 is -2.34 angstroms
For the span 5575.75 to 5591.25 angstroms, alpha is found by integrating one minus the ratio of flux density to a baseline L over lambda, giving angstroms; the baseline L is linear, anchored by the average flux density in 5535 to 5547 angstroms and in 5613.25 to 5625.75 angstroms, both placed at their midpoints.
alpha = -1.5 angstroms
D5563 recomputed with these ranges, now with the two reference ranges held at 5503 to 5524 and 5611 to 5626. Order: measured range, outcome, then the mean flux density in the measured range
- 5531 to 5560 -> -2.4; 19.3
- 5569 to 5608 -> -2.7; 19.2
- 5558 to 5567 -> -0.9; 19.6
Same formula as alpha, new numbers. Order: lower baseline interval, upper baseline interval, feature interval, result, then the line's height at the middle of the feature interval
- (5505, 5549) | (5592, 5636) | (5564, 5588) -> -2.2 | 18.4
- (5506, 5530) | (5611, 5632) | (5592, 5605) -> 0.1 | 18.2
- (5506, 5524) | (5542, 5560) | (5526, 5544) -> -0.6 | 18.6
